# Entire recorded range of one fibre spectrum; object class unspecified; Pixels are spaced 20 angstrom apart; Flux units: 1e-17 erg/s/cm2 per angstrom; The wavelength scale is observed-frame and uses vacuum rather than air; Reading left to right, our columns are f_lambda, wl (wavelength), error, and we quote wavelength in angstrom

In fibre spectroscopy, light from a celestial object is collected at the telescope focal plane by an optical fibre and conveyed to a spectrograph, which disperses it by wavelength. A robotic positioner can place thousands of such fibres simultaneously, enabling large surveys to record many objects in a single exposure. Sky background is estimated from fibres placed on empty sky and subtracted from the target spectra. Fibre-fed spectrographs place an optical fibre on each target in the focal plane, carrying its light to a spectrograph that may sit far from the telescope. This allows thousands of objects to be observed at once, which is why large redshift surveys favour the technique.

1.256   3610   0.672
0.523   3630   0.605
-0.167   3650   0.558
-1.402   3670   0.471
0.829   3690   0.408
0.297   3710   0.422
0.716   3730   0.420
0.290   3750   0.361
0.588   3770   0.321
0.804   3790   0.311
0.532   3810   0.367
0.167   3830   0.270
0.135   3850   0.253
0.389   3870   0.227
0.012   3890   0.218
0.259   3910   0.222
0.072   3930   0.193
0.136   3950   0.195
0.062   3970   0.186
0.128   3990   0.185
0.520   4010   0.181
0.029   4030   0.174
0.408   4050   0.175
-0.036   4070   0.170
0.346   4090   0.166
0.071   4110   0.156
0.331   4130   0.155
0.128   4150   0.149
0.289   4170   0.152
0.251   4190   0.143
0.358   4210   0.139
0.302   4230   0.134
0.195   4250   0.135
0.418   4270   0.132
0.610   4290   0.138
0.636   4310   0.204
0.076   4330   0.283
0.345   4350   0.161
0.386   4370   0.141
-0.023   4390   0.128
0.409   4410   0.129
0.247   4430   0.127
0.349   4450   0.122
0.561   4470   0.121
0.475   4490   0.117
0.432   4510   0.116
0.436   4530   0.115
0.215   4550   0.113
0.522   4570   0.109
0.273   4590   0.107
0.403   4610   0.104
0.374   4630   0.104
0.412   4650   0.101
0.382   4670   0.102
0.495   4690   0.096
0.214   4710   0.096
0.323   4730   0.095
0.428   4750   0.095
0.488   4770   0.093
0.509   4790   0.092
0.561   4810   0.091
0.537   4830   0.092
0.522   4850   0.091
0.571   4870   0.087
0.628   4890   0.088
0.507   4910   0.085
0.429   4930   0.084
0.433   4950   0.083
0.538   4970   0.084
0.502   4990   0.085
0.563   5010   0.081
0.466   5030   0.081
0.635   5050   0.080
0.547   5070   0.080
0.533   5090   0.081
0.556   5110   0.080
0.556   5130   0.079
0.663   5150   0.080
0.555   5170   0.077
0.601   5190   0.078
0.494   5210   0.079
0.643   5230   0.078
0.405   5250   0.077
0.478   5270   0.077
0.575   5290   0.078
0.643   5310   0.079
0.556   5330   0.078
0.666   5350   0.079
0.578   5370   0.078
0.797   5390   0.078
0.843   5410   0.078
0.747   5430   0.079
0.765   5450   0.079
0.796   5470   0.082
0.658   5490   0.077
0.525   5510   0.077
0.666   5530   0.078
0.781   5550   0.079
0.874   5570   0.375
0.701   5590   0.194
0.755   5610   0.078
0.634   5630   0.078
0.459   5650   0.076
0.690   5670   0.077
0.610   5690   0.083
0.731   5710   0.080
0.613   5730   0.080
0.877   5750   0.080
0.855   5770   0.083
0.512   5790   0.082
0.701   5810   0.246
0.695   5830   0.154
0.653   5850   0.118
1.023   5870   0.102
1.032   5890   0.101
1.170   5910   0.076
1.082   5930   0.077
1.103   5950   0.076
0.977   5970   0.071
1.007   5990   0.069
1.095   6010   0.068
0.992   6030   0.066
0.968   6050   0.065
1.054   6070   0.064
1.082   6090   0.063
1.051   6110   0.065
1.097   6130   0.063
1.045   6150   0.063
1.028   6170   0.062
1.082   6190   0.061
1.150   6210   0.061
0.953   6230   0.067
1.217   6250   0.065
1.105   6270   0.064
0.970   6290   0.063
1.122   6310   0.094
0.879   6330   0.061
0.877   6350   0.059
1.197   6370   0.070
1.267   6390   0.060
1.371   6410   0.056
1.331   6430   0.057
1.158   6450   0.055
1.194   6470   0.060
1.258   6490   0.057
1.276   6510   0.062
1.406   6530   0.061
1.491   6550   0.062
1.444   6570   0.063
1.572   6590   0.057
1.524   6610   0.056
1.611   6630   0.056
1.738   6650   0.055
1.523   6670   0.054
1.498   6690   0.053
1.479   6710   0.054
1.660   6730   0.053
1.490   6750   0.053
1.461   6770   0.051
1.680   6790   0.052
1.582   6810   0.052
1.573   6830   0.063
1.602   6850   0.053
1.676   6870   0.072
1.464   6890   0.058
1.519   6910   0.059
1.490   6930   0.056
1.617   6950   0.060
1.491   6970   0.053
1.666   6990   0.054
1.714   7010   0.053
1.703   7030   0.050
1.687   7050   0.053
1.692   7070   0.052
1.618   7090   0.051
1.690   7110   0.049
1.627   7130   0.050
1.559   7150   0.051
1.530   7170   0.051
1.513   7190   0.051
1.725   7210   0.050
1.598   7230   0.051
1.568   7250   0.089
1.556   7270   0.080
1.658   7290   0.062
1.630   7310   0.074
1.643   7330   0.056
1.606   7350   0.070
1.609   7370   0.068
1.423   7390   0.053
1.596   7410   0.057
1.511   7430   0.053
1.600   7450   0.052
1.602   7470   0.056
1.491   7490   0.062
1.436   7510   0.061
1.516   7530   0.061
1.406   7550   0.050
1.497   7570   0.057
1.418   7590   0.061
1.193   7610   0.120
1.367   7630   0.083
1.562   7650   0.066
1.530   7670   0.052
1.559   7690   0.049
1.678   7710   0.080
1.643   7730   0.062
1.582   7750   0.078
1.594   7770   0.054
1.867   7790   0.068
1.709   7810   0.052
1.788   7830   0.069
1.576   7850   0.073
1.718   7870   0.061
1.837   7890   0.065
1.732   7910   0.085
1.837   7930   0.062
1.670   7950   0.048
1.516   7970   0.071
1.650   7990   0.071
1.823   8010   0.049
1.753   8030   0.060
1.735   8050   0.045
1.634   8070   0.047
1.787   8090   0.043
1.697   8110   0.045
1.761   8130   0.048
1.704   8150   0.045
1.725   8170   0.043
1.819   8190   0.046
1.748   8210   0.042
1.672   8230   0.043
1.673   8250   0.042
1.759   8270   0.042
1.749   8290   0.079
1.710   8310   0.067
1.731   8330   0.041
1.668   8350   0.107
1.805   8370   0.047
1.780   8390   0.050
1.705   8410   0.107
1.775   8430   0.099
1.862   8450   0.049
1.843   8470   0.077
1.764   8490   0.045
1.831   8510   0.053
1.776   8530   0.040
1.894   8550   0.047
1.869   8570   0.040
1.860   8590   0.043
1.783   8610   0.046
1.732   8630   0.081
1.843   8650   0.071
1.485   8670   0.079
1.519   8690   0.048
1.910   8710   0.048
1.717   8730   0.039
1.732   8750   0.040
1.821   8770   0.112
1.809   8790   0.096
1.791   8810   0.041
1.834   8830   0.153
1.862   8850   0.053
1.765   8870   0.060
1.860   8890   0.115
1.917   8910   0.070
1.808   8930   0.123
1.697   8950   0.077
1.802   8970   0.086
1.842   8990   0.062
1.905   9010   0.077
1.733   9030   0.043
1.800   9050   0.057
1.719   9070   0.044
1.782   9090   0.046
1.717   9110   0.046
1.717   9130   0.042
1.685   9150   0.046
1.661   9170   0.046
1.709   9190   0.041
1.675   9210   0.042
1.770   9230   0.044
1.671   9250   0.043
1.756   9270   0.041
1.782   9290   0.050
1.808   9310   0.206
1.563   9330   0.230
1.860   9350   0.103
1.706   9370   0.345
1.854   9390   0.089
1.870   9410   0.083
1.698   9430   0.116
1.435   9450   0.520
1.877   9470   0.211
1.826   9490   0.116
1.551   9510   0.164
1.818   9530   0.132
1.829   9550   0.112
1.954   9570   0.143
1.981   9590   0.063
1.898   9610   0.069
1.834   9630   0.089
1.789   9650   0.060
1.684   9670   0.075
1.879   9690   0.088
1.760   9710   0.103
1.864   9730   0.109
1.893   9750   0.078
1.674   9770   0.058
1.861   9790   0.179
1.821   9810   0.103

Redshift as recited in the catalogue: 0.472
